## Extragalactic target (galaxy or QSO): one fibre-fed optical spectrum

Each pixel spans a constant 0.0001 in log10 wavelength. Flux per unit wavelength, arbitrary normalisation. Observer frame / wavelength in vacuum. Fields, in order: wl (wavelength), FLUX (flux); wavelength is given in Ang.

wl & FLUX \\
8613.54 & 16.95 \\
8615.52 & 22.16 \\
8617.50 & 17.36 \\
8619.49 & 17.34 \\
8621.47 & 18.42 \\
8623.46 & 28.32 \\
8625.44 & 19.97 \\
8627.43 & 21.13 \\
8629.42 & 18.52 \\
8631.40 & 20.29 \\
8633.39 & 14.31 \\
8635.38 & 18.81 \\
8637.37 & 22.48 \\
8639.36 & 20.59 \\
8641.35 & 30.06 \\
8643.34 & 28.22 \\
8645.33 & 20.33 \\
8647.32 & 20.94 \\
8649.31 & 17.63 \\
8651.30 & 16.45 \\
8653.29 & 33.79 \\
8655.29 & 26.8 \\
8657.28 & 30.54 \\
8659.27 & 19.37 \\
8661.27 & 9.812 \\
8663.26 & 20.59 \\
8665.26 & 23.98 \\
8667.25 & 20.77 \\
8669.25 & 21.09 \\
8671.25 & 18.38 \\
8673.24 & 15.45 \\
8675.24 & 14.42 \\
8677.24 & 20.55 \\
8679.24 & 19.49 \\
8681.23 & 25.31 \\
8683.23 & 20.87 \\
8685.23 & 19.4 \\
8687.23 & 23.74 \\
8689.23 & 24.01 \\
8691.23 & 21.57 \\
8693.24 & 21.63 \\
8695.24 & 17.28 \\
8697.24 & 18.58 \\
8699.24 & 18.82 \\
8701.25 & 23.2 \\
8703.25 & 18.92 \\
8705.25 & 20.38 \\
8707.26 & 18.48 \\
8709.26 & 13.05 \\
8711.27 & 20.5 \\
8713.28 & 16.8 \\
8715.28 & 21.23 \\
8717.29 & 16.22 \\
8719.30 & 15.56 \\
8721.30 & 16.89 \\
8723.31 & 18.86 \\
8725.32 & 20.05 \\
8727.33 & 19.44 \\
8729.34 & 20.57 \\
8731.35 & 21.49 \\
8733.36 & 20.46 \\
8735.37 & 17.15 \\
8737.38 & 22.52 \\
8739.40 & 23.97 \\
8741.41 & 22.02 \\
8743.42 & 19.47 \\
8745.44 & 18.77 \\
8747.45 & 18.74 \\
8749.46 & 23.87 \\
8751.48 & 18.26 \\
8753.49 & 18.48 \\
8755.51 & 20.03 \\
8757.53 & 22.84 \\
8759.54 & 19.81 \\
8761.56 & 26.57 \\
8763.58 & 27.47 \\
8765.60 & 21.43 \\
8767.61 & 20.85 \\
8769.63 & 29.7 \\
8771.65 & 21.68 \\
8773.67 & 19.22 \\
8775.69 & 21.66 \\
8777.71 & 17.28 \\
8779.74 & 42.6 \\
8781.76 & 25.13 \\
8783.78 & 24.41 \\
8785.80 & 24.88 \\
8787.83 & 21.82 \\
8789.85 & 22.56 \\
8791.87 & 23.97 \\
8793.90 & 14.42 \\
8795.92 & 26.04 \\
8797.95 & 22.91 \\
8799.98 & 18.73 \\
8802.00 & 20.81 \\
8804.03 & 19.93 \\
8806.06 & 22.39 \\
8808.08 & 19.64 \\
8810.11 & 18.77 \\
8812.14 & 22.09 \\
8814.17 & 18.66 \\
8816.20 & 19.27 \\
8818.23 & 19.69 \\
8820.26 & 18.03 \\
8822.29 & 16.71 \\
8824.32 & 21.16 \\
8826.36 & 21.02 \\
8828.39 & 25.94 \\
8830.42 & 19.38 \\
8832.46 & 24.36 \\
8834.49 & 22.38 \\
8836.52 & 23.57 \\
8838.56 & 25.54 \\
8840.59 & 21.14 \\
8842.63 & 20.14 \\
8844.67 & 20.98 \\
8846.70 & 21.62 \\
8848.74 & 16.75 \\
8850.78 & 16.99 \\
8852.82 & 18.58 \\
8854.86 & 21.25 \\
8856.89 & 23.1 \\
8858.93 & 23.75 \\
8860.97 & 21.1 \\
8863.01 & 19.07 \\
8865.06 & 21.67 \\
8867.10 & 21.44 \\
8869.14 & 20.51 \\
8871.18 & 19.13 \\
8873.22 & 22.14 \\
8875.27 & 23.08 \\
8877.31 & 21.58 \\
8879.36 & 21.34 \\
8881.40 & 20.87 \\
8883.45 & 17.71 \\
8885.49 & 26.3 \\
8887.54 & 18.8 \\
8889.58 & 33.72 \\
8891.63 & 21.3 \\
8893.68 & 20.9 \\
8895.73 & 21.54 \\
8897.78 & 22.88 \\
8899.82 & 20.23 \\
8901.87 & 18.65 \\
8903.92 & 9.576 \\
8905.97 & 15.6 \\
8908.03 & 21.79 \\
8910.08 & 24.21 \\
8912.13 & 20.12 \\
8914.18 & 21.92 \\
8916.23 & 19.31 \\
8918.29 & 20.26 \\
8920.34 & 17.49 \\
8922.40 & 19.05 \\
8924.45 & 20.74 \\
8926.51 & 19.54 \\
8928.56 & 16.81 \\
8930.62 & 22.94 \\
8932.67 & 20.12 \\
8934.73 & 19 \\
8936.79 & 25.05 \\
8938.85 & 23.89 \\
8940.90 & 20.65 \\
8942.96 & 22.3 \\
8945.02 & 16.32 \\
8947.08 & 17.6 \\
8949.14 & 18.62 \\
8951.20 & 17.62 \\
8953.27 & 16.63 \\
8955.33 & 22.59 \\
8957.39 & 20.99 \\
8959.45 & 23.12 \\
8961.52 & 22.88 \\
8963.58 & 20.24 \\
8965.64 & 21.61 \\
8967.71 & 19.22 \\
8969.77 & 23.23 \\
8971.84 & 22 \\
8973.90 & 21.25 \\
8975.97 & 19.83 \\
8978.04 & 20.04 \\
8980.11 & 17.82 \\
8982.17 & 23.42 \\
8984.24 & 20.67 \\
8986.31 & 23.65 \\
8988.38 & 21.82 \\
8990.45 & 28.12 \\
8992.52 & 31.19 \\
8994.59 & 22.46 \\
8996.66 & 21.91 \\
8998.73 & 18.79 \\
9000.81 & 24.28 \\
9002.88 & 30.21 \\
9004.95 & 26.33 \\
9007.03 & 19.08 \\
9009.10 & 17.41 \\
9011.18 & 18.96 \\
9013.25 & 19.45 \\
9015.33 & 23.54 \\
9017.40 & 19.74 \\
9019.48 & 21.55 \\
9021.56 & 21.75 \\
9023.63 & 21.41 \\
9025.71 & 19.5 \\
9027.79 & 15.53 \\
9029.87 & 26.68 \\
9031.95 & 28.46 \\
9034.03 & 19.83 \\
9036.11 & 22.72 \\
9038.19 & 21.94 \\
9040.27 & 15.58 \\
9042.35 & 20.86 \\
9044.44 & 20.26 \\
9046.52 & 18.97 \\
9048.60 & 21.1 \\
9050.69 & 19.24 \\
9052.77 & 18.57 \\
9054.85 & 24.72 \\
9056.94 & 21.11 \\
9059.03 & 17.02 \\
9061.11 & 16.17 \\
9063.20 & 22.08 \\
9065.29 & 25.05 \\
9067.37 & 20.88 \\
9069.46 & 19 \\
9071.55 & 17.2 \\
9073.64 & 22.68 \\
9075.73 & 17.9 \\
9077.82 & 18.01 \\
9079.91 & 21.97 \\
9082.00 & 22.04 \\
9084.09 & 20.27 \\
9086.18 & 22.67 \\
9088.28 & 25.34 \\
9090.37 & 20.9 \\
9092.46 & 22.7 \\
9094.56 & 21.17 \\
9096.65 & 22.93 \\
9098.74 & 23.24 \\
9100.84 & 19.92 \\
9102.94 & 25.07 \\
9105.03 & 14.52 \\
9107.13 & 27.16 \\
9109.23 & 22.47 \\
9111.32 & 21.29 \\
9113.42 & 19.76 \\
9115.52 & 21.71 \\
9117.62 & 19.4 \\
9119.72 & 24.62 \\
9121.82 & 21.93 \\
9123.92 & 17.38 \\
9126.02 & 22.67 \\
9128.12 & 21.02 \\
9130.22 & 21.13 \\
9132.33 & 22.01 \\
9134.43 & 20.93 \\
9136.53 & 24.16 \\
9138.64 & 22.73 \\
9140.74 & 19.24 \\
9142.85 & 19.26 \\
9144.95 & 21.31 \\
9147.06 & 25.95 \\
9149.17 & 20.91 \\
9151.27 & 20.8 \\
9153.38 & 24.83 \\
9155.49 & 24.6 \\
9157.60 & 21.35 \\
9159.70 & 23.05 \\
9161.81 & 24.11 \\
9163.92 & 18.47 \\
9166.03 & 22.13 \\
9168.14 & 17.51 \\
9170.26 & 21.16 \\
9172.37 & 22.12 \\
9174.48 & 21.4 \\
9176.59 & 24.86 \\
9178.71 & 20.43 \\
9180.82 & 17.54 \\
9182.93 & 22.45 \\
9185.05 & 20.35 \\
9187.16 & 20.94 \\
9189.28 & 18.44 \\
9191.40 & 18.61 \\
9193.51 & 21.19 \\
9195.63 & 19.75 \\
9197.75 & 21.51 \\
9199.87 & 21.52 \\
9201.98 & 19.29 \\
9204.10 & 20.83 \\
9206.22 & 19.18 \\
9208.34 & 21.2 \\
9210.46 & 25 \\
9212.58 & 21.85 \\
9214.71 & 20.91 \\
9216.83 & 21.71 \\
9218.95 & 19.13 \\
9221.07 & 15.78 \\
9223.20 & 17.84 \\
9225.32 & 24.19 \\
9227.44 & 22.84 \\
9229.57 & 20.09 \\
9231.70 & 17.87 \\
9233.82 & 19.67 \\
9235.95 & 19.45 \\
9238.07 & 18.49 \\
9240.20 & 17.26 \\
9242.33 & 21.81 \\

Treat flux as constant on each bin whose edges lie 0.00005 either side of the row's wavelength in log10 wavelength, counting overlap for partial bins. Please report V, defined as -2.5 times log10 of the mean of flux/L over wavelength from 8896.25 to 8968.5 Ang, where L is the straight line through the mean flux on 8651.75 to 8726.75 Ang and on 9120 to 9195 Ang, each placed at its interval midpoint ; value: 0.04 mag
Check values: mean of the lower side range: 20.1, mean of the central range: 20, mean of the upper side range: 21.4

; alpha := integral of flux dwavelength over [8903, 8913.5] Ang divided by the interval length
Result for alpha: 18.5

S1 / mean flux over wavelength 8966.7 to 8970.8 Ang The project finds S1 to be 21.3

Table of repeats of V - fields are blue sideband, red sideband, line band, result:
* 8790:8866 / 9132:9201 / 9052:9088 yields 0.035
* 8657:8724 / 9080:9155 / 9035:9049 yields 0.065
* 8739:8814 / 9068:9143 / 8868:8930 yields 0.066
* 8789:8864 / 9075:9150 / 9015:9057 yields 0.016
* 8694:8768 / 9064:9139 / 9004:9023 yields 0.014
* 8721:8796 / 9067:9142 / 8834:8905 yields 0.034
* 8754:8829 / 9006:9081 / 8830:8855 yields 0.040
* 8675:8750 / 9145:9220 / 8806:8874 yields -0.028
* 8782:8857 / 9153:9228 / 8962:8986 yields 0.004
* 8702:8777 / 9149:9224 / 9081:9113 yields -0.064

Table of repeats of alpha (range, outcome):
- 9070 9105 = 21.3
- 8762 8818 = 22.5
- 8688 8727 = 19.1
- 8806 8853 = 20.6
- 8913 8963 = 20.2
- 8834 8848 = 22.1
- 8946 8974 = 20.5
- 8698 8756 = 19.4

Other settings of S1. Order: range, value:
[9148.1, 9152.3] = 20.9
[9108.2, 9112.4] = 21.9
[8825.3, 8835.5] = 22.6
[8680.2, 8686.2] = 21.9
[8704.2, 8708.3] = 19.4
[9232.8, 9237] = 19.5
